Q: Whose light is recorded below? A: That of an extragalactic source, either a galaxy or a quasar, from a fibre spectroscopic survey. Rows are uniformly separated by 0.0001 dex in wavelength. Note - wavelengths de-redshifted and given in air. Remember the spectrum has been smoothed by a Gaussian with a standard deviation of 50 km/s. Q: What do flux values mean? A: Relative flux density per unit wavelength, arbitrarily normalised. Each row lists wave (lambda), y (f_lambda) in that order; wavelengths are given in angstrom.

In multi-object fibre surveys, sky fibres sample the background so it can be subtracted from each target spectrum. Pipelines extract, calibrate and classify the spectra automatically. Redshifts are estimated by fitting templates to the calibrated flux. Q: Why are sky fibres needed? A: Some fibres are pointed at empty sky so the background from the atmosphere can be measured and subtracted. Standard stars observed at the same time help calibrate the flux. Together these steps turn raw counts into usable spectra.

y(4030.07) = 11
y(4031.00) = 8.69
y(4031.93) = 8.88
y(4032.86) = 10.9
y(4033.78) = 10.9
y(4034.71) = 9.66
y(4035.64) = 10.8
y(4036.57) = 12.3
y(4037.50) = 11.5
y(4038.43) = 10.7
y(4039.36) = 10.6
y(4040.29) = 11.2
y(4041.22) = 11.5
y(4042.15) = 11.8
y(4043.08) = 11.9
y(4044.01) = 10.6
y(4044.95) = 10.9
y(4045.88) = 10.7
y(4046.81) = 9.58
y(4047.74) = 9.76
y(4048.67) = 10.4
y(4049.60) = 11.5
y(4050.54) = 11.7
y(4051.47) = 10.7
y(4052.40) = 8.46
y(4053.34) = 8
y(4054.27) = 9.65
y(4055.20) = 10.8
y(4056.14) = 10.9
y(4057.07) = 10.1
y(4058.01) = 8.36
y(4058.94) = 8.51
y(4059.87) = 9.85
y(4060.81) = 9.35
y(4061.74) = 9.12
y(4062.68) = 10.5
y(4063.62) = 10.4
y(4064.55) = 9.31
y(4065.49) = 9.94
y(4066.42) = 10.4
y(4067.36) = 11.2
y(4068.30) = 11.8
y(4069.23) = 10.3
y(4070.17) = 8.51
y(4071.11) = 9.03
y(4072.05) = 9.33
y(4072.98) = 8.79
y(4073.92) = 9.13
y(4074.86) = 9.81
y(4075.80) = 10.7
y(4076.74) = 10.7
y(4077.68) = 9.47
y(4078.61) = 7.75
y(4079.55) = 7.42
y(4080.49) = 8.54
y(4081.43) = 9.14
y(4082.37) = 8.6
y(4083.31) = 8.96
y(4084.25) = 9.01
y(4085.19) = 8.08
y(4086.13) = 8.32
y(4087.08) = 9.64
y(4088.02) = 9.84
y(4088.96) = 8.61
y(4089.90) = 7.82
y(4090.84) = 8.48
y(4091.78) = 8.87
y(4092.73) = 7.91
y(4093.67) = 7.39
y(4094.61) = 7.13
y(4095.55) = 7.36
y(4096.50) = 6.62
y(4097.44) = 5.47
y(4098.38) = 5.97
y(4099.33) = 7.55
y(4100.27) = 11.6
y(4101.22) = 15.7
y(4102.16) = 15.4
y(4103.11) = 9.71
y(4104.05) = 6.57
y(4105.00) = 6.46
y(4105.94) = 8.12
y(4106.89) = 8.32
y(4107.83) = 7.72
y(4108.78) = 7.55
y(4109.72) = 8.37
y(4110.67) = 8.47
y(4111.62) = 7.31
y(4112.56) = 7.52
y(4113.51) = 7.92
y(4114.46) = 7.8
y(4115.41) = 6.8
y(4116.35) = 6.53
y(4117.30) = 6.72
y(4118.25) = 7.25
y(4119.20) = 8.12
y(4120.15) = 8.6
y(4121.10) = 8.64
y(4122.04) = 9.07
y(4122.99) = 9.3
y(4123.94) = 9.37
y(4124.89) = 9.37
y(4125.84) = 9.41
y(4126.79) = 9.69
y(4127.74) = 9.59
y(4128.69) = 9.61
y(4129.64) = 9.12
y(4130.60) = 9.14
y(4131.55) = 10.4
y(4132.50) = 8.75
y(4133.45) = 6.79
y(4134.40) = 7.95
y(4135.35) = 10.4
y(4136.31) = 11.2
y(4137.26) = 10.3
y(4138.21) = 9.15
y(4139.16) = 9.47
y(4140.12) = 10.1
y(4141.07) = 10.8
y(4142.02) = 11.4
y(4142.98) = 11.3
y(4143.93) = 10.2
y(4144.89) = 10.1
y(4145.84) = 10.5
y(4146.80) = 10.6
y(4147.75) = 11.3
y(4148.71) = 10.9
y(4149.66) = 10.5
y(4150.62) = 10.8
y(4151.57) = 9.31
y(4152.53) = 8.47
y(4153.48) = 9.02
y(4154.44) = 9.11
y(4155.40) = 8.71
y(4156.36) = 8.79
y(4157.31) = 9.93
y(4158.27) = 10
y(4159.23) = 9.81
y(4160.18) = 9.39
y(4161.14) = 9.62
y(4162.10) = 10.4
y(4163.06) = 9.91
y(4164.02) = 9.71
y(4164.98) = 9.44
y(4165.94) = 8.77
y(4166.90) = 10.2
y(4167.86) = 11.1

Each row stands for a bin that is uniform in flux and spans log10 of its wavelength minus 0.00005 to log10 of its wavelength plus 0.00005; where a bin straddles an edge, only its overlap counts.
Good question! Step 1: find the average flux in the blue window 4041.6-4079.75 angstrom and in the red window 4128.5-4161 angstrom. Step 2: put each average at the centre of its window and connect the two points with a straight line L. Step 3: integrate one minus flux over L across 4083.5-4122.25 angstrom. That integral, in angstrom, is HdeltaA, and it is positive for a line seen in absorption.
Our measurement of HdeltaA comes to 6.2 angstrom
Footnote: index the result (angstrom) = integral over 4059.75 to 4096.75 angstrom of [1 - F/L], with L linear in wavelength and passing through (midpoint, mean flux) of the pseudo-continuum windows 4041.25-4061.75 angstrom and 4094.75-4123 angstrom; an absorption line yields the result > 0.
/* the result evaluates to 0.8 angstrom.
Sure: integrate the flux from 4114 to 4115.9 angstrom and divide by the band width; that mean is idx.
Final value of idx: 7.31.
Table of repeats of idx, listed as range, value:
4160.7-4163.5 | 9.97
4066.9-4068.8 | 11.5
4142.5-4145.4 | 10.5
